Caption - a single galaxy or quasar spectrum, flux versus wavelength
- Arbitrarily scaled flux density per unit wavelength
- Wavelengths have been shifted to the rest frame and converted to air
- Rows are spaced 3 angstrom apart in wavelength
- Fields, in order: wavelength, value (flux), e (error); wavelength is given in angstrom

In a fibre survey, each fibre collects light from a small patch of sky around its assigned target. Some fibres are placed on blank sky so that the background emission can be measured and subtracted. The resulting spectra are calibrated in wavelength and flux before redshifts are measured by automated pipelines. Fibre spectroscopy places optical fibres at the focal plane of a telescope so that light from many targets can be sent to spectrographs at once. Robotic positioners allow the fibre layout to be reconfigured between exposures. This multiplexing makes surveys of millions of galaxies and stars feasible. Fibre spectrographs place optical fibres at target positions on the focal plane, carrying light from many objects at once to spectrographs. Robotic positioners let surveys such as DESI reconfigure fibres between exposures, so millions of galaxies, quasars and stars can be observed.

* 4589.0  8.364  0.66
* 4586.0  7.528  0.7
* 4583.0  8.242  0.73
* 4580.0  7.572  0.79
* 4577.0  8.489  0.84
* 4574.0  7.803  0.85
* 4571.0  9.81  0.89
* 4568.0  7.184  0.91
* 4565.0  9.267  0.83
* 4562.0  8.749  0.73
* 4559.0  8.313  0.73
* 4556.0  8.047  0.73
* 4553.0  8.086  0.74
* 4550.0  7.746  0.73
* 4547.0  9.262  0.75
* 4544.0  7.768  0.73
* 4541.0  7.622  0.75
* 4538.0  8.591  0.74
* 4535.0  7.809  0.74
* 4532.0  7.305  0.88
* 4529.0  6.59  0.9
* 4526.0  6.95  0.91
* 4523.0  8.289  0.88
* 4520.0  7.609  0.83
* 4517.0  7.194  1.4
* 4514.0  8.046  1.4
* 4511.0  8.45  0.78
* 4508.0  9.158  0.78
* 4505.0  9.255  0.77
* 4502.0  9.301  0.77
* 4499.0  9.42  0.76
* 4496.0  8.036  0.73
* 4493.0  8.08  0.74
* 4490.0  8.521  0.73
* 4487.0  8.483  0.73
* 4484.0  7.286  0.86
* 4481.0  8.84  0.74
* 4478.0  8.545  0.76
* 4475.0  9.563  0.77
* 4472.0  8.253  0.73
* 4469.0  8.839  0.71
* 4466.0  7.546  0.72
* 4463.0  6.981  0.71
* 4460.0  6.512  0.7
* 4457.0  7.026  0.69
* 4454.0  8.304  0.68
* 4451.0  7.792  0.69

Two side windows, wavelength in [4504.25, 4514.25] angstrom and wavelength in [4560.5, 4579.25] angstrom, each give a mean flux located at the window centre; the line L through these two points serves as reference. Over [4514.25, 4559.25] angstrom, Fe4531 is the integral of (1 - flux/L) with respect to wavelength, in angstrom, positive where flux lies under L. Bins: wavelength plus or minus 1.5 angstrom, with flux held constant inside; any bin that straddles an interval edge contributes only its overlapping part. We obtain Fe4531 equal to 4.4 angstrom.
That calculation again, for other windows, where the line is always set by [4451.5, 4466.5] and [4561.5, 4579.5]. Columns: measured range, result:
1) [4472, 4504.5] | -4.3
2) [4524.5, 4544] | 1.4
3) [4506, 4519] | -0.6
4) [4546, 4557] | 0.0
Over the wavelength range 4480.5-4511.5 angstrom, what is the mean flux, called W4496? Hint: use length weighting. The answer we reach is 8.62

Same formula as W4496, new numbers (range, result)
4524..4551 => 7.75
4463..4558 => 8.19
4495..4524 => 8.49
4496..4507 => 9.14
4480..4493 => 8.24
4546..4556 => 8.27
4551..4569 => 8.29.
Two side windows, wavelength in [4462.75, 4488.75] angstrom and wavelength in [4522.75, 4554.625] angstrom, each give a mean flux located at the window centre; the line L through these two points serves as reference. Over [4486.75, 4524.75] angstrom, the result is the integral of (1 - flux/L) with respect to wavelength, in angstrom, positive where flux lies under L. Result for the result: -1.7 angstrom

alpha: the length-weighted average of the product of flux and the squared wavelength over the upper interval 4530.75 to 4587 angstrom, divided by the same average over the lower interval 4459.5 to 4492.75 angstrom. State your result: 1.0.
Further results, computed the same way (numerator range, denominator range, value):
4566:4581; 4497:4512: 0.93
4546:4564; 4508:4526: 1.07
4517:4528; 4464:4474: 0.94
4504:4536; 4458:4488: 0.99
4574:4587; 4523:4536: 1.12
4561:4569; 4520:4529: 1.16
